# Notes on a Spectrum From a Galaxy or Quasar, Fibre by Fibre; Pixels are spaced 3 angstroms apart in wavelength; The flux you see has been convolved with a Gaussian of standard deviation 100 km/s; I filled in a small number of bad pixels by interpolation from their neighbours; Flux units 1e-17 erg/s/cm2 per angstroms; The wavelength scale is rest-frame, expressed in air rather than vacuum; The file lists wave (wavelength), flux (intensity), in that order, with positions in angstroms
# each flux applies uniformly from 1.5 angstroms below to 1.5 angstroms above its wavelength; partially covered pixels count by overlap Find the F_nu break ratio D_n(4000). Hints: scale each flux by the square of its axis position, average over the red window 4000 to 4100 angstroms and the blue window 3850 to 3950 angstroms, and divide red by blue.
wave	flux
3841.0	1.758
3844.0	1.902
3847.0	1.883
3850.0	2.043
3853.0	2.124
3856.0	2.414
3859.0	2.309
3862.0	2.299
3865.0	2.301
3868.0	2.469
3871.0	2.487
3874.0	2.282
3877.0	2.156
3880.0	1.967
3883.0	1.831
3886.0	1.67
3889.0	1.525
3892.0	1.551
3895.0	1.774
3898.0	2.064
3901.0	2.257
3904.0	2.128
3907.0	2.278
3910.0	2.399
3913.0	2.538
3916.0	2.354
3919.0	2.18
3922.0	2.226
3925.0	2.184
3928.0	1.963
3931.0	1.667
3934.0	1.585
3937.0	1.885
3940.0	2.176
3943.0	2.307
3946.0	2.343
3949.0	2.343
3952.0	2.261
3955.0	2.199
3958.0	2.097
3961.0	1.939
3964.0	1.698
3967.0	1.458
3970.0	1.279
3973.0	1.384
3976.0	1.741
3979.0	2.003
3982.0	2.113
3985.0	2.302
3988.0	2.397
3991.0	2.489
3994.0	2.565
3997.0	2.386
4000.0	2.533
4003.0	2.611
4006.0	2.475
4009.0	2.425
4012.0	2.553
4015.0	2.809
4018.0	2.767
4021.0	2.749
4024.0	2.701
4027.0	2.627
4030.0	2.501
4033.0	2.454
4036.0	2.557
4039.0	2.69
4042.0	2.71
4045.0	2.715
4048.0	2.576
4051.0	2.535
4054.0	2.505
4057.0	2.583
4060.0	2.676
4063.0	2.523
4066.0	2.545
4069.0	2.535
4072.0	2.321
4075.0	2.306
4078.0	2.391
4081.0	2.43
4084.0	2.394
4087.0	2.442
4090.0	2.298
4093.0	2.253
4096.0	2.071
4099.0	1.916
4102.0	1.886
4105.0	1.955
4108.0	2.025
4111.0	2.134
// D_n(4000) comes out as 1.3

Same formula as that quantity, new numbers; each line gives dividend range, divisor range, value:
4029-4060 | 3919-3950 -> 1.32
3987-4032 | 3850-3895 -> 1.32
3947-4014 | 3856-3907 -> 1.09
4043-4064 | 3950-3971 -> 1.45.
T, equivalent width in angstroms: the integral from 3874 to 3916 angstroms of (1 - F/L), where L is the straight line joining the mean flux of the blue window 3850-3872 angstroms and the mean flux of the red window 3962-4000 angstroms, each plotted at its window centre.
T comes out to 3.7 angstroms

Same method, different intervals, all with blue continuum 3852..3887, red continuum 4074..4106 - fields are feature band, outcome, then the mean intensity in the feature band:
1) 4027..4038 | -1.6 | 2.53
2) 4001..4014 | -1.9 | 2.53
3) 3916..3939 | 2.3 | 1.99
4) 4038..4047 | -2.0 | 2.7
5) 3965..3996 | 3.3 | 1.98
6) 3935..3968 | 2.1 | 2.07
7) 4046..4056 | -1.5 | 2.55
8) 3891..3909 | 1.4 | 2.03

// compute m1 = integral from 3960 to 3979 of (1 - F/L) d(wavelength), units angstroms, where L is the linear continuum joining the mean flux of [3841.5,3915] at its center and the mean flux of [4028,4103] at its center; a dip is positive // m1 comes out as 5.54 angstroms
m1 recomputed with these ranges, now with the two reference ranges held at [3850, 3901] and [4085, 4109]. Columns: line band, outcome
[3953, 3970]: 2.1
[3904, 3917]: -1.7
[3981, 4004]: -3.6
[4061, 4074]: -2.3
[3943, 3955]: -1.2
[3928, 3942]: 1.5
